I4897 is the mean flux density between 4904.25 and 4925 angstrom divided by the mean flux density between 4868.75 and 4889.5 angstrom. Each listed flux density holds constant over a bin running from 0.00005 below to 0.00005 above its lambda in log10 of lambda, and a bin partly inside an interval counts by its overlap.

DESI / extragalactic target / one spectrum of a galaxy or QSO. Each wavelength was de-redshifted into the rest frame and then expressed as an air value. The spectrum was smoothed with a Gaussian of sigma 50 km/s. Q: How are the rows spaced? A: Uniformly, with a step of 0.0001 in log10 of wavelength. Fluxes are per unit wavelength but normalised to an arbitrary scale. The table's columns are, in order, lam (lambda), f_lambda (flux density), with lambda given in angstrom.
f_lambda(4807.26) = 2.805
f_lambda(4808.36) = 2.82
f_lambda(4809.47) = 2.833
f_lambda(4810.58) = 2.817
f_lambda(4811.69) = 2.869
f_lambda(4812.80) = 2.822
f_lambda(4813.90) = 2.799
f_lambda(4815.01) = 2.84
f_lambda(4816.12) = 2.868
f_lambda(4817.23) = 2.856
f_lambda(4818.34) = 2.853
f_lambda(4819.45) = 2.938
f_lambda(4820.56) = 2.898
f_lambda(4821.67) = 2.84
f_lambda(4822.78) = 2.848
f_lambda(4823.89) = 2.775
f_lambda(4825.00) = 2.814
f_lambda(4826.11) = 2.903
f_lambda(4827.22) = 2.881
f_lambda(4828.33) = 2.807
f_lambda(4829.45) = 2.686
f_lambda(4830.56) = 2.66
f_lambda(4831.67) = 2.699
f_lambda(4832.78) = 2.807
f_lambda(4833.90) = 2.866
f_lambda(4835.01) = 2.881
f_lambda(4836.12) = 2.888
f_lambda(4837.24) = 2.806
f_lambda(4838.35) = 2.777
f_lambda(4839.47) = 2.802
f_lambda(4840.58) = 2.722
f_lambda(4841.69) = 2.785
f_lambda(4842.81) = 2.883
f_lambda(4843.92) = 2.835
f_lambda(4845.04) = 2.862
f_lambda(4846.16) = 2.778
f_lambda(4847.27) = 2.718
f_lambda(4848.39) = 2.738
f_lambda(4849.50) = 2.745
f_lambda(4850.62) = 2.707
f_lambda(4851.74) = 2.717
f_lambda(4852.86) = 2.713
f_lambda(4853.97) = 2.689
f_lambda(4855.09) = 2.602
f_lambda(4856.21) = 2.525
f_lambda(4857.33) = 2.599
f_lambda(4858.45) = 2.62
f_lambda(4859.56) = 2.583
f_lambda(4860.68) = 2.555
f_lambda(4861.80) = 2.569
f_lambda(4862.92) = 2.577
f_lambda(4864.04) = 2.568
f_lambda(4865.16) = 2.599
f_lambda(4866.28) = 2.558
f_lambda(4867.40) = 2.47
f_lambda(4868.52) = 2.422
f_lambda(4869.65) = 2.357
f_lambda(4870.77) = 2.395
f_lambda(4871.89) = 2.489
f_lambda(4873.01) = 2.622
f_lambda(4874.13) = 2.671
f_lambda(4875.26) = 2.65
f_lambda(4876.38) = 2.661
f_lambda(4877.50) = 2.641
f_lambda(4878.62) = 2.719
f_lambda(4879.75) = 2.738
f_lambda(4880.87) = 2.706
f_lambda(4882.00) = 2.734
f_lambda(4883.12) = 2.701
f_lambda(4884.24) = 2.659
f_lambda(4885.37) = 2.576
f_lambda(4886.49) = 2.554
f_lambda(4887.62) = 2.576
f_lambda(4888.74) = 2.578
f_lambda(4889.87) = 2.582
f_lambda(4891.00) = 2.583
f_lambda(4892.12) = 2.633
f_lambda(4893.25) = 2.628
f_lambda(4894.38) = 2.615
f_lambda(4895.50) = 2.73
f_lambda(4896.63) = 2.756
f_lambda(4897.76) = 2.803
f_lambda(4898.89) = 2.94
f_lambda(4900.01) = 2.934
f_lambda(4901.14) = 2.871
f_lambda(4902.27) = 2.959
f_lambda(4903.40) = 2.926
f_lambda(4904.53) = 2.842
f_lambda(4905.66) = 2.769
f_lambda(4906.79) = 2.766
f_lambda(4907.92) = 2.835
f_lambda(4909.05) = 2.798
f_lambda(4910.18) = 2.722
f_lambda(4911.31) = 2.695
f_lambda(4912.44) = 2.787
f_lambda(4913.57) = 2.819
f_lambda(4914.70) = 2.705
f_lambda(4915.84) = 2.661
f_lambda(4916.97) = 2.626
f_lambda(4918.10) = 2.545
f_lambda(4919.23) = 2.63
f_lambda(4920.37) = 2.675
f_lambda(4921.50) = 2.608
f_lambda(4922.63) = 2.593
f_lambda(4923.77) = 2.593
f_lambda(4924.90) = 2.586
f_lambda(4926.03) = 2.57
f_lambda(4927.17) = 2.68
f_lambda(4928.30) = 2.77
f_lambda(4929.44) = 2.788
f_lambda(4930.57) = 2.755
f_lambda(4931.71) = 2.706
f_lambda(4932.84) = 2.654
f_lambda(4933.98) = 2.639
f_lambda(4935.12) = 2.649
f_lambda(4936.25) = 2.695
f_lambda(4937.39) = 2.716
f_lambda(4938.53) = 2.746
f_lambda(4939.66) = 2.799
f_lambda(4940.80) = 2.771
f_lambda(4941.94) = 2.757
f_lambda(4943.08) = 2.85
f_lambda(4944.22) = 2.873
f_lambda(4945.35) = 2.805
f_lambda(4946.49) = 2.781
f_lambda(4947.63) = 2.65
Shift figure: 1.03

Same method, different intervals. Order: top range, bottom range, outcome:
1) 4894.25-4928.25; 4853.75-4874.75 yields 1.07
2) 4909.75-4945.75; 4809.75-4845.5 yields 0.96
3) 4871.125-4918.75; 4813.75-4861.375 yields 0.98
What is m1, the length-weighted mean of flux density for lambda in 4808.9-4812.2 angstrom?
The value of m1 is 2.83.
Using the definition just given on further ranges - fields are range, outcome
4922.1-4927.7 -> 2.6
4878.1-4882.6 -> 2.72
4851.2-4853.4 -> 2.71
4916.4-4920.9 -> 2.62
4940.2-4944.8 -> 2.81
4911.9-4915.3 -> 2.76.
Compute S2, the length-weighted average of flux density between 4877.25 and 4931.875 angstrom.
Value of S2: 2.71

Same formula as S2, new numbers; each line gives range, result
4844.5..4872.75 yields 2.61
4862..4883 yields 2.59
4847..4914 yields 2.67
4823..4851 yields 2.79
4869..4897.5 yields 2.62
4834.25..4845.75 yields 2.82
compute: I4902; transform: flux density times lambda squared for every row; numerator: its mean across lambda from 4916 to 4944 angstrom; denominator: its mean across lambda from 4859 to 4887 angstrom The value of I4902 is 1.06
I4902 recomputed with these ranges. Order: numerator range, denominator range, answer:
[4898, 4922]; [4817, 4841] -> 1.02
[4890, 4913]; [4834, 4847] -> 1.01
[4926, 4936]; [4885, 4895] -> 1.06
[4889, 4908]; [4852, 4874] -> 1.10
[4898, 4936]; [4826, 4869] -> 1.04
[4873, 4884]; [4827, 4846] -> 0.98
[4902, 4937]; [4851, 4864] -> 1.06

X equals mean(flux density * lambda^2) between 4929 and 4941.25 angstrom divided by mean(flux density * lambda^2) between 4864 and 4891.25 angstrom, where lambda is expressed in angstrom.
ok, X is 1.1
